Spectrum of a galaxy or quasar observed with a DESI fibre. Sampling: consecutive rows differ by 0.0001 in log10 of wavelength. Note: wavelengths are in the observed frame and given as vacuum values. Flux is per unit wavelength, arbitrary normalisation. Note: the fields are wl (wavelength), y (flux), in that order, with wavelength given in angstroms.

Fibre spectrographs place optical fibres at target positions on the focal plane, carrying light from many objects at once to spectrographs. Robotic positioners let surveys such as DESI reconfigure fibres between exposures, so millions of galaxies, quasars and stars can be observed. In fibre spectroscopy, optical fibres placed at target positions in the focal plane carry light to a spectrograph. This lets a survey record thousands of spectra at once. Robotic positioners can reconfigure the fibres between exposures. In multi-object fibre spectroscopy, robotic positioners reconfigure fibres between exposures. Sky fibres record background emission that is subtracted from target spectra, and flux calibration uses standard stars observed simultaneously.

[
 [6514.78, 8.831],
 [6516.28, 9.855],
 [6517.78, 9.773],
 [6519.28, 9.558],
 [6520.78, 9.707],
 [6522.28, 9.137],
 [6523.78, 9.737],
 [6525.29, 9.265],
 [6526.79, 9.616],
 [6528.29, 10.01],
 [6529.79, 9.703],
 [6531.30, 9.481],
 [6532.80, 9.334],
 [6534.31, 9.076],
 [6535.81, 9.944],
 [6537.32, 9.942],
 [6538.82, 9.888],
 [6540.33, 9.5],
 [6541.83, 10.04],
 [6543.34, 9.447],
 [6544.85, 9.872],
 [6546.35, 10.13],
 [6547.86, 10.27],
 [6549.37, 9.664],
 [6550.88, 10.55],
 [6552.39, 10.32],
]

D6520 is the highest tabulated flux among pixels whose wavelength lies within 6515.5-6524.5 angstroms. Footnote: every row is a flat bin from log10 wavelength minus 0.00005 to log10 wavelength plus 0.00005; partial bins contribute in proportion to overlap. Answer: 9.855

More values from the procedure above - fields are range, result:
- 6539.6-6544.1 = 10.04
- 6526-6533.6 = 10.01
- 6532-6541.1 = 9.944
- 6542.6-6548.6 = 10.27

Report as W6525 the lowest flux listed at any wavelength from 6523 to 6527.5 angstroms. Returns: 9.265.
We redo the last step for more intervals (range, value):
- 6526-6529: 9.616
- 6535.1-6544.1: 9.447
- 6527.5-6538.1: 9.076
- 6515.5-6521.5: 9.558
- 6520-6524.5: 9.137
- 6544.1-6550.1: 9.664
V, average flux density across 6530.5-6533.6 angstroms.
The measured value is 9.38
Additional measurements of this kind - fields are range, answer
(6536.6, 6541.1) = 9.79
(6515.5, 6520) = 9.73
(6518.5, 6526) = 9.48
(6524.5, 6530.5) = 9.65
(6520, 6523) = 9.44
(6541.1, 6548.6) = 9.95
